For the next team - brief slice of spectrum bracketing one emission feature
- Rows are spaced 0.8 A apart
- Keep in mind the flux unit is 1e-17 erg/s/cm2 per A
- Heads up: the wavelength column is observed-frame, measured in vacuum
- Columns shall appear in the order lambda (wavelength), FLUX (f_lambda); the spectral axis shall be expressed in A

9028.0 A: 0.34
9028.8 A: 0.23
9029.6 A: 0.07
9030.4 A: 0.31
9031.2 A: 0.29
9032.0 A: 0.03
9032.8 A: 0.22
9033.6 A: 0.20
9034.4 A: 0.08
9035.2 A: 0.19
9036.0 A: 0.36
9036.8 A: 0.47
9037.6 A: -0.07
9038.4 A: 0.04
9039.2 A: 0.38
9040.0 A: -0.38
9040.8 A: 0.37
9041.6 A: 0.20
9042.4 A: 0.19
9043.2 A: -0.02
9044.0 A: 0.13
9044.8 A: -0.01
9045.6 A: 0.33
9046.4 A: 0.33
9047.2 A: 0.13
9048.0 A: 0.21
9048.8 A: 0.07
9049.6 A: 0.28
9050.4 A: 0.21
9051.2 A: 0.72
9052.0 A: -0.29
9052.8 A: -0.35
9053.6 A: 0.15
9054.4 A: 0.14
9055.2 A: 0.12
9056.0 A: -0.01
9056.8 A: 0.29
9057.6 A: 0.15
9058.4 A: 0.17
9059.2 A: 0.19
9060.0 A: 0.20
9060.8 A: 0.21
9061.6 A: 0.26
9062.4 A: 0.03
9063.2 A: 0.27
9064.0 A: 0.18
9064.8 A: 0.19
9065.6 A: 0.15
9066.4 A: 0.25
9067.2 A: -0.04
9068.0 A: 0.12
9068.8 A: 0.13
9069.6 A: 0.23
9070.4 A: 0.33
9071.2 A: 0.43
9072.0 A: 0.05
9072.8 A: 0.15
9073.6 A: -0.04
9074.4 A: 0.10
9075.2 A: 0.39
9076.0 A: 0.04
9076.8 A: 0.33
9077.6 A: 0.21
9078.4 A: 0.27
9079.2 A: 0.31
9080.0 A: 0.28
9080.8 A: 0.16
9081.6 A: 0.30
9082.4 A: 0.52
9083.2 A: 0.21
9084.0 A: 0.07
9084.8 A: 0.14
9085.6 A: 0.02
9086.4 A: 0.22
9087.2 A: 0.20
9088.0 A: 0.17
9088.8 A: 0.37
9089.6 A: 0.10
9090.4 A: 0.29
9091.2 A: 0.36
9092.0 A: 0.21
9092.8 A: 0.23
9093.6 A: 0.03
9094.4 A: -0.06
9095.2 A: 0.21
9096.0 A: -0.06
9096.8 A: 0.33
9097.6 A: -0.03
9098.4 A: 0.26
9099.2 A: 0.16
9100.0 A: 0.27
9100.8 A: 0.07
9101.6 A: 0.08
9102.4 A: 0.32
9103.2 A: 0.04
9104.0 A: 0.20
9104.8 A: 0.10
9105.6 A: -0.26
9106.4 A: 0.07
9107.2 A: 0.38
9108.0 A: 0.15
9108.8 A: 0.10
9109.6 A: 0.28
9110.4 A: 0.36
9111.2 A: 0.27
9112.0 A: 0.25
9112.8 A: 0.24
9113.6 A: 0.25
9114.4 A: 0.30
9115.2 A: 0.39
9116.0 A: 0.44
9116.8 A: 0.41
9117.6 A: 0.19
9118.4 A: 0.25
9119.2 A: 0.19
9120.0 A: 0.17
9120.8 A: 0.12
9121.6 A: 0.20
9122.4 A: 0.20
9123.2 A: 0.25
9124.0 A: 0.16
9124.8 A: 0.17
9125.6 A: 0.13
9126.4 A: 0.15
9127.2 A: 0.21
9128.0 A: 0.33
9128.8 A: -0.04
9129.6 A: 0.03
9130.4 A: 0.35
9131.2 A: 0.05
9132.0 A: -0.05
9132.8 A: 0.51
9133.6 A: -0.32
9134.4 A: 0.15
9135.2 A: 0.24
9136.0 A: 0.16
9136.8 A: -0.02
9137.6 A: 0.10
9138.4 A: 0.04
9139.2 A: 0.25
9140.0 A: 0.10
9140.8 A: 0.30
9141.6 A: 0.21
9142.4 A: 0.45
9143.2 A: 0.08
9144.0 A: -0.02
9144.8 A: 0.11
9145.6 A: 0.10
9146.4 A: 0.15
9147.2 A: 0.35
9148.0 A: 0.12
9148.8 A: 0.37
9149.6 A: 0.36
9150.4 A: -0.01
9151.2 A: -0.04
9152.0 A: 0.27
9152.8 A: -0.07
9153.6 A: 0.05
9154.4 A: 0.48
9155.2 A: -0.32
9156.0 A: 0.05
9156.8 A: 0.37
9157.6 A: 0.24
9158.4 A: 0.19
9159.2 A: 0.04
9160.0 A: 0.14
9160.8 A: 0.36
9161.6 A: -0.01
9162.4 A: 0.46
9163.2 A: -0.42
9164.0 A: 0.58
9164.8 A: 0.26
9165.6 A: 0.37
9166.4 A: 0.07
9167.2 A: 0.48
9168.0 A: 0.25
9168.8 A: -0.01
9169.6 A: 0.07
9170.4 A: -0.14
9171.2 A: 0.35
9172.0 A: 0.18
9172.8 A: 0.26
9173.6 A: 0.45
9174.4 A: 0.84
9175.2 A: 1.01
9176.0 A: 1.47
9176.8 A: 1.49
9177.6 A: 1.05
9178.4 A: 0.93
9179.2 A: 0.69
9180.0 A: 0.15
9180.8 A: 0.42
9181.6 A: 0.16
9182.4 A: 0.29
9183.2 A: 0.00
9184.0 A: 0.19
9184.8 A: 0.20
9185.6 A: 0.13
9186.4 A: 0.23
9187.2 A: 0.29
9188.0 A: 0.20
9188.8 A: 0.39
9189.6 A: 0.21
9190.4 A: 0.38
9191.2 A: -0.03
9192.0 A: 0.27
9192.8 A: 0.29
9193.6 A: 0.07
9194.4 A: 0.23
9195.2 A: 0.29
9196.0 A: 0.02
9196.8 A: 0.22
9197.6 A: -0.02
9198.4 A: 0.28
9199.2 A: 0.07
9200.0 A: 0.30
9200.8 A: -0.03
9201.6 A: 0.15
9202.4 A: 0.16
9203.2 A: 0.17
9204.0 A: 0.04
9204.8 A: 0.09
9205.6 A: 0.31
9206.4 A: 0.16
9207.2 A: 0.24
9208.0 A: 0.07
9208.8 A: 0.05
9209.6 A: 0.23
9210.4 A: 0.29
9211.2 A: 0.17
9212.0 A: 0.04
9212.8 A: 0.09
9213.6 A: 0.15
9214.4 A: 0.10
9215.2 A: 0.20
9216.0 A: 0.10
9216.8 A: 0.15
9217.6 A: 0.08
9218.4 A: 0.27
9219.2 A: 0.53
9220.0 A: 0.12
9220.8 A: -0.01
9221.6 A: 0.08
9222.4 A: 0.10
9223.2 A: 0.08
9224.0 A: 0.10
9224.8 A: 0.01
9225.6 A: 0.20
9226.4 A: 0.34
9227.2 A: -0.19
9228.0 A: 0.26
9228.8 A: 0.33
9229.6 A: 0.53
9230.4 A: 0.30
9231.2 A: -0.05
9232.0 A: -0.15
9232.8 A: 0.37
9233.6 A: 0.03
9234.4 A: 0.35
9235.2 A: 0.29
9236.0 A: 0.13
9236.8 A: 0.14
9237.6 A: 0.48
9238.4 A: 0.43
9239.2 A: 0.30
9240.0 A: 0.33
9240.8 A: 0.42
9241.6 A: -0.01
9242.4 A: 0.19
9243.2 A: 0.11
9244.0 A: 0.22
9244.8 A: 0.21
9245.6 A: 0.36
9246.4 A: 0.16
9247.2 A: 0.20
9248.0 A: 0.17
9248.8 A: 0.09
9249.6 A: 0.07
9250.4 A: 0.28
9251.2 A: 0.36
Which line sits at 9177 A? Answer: H-beta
